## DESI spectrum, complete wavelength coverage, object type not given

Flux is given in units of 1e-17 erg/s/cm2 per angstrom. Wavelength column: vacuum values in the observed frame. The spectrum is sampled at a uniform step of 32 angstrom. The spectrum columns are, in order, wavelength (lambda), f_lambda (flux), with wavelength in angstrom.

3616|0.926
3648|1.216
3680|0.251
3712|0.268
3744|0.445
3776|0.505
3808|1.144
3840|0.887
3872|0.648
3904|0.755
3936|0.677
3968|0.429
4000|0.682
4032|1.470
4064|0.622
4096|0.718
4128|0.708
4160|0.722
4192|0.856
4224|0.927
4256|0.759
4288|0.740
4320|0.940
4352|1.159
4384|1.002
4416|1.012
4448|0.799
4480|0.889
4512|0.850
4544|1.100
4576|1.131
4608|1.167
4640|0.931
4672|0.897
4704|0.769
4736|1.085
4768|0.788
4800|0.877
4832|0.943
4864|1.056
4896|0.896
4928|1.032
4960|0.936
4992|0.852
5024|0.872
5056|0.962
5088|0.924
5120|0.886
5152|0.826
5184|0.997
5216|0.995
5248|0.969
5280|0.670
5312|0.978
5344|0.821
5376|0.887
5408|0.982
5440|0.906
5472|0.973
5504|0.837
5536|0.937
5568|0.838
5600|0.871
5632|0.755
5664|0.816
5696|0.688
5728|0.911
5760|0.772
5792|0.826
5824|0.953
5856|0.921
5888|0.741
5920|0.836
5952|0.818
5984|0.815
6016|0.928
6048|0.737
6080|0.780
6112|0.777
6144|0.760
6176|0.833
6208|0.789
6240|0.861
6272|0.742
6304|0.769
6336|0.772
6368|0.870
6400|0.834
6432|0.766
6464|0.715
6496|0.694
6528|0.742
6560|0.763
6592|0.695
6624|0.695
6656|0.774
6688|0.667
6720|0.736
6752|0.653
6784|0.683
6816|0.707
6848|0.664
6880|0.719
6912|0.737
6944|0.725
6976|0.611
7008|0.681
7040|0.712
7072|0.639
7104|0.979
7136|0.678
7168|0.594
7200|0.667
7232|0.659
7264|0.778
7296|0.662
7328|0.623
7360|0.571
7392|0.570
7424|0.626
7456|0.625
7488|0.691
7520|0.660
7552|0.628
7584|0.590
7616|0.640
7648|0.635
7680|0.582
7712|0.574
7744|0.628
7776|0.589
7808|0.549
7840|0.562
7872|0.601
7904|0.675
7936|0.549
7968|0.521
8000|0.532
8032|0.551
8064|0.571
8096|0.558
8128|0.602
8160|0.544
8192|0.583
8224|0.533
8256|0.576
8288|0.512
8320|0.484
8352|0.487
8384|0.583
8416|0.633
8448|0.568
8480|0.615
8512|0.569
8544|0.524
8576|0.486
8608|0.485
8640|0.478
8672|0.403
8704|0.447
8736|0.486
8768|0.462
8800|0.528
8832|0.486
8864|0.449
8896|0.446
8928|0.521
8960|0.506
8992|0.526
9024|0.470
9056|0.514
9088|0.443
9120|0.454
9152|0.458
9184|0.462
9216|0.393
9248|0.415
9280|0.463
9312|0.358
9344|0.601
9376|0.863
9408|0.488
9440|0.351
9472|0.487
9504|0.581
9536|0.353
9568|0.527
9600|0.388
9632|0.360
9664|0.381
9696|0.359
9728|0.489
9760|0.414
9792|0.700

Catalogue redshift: 0.082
